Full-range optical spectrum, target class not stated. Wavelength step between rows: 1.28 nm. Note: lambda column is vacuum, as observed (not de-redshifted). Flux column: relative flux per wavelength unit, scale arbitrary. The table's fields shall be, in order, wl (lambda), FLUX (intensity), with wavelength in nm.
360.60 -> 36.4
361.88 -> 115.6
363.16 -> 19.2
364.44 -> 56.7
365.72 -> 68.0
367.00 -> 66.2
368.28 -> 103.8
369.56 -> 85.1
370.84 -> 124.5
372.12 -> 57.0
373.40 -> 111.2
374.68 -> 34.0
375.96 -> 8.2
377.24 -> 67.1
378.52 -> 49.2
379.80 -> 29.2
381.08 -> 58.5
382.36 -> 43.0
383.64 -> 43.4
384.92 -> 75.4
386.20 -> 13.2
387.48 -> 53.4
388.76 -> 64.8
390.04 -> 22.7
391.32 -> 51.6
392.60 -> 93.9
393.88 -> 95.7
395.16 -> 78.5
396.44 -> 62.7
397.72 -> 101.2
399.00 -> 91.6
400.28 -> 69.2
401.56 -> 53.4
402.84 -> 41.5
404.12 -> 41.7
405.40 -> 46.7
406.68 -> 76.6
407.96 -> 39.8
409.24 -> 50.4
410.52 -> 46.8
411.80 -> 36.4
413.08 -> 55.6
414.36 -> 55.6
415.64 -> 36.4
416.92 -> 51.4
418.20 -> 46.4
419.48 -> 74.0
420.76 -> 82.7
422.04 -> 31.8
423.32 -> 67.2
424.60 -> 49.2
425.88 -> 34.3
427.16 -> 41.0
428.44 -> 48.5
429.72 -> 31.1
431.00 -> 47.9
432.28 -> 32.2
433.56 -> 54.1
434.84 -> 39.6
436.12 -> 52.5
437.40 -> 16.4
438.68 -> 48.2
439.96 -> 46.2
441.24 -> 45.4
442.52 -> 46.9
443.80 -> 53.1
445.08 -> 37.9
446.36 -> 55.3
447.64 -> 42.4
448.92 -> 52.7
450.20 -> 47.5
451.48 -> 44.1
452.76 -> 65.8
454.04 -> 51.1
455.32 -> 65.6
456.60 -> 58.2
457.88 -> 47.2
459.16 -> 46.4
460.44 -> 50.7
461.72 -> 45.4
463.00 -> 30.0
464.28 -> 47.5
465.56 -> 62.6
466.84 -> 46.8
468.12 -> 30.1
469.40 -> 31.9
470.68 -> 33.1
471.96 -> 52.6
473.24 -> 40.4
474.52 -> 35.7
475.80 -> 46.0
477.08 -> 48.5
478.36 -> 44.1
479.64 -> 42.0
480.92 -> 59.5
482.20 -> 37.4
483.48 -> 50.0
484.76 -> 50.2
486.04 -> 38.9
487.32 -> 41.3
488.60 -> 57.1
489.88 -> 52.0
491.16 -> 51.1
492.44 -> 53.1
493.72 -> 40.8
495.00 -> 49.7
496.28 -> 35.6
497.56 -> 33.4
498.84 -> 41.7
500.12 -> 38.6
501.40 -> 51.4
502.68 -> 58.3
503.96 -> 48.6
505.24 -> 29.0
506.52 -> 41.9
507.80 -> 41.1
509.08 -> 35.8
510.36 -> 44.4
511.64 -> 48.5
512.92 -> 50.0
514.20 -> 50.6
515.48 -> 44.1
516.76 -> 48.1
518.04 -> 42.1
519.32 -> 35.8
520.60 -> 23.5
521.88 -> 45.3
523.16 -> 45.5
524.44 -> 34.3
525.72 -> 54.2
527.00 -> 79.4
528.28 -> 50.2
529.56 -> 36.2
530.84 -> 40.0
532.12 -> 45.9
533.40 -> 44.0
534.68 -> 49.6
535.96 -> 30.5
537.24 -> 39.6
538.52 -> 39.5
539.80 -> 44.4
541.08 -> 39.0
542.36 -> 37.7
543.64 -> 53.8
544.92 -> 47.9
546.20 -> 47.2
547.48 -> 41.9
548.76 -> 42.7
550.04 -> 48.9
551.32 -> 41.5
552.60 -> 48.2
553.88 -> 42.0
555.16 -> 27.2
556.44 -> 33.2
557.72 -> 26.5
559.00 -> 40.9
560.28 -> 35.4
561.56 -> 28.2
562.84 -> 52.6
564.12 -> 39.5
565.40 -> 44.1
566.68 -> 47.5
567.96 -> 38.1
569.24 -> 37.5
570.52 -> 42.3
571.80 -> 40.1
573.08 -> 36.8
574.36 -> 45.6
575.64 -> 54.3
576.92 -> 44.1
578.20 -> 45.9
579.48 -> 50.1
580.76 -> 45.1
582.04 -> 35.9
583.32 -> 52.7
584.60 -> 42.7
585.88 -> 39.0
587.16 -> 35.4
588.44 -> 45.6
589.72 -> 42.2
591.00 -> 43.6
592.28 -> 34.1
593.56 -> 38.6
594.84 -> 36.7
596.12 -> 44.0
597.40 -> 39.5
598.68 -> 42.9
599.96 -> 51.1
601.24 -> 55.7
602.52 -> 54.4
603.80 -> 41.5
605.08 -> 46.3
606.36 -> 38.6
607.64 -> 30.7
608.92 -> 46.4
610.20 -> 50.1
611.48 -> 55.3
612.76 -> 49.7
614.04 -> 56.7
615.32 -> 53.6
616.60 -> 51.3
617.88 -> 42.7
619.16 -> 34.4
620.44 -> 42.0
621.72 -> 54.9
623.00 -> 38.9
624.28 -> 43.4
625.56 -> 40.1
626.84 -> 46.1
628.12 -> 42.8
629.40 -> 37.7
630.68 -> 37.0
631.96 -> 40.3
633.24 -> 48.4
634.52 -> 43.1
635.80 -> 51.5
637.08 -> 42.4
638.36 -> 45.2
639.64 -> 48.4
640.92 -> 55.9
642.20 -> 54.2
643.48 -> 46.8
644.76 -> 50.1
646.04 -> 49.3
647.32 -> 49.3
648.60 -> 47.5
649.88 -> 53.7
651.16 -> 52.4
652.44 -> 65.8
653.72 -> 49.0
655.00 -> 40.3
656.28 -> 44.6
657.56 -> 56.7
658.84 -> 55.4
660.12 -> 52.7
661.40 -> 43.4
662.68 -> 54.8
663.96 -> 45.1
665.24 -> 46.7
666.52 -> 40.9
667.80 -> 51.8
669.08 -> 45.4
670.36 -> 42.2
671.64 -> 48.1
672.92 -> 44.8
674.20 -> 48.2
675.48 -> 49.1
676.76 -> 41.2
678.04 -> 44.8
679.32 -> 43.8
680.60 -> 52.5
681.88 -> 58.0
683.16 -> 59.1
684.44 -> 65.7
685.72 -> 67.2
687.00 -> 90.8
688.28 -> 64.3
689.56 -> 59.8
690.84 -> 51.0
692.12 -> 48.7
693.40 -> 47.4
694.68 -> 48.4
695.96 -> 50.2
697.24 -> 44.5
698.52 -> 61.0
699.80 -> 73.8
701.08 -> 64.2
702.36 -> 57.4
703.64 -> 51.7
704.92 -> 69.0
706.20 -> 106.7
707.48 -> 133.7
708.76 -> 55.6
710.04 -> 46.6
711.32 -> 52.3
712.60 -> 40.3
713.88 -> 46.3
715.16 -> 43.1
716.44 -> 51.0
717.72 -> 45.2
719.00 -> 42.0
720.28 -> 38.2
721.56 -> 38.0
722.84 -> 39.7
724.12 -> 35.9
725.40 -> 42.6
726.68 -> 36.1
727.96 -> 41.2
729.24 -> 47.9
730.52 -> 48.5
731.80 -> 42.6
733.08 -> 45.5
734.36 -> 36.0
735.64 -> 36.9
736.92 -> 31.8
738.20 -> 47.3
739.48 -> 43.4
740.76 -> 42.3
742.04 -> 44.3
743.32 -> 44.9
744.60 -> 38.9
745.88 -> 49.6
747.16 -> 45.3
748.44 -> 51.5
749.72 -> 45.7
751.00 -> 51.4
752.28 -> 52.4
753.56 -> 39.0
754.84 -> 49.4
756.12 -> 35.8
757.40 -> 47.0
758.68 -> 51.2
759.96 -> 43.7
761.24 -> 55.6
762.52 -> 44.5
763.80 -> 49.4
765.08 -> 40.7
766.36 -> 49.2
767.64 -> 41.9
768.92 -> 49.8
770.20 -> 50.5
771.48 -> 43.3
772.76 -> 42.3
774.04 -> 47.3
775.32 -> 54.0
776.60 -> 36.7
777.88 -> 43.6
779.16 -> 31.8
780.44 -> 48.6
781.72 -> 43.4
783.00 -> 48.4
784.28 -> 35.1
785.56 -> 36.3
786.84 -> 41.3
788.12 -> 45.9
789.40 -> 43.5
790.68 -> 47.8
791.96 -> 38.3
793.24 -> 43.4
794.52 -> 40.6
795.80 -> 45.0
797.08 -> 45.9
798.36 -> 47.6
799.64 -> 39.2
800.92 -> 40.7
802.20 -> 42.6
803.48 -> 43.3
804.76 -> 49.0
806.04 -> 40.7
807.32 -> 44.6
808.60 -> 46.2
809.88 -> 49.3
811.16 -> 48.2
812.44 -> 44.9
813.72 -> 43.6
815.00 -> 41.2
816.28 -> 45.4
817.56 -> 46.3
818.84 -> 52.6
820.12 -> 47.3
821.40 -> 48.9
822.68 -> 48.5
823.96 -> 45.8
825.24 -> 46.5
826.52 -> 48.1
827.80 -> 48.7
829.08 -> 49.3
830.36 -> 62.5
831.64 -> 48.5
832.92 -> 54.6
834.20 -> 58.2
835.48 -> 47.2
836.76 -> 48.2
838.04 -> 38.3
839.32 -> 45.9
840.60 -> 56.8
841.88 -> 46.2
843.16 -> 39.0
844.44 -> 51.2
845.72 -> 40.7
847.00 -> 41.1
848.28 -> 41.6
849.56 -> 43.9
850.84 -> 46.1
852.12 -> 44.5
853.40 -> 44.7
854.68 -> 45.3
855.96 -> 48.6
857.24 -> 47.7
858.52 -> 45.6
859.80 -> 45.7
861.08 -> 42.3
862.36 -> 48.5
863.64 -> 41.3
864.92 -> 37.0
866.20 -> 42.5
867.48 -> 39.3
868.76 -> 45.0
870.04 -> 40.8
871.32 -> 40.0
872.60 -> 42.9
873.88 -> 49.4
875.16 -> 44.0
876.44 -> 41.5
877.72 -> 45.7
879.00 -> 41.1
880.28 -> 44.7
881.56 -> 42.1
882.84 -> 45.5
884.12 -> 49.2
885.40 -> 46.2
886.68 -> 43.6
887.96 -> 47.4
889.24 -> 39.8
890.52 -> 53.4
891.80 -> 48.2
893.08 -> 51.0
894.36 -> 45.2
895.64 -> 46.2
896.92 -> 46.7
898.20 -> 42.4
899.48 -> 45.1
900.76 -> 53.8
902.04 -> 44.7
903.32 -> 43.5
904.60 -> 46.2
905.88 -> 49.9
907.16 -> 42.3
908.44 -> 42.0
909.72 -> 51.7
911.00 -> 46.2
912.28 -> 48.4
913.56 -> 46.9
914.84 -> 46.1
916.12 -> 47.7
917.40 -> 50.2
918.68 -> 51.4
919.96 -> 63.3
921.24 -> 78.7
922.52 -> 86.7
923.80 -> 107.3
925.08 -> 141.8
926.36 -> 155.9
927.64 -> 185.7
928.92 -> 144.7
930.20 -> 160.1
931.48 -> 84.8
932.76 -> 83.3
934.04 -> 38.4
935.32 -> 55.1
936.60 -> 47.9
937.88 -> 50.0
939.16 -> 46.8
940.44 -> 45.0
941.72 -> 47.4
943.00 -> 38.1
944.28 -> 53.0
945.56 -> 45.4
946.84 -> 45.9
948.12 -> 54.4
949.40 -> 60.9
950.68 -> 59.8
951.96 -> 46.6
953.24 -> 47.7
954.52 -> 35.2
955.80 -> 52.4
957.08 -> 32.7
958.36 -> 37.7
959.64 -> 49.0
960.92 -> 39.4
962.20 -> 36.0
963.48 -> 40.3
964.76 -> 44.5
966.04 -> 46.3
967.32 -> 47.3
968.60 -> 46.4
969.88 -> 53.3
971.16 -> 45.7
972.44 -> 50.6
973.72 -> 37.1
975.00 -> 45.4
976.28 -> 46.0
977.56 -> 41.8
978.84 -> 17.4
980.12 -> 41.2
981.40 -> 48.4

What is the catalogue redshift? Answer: 0.412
